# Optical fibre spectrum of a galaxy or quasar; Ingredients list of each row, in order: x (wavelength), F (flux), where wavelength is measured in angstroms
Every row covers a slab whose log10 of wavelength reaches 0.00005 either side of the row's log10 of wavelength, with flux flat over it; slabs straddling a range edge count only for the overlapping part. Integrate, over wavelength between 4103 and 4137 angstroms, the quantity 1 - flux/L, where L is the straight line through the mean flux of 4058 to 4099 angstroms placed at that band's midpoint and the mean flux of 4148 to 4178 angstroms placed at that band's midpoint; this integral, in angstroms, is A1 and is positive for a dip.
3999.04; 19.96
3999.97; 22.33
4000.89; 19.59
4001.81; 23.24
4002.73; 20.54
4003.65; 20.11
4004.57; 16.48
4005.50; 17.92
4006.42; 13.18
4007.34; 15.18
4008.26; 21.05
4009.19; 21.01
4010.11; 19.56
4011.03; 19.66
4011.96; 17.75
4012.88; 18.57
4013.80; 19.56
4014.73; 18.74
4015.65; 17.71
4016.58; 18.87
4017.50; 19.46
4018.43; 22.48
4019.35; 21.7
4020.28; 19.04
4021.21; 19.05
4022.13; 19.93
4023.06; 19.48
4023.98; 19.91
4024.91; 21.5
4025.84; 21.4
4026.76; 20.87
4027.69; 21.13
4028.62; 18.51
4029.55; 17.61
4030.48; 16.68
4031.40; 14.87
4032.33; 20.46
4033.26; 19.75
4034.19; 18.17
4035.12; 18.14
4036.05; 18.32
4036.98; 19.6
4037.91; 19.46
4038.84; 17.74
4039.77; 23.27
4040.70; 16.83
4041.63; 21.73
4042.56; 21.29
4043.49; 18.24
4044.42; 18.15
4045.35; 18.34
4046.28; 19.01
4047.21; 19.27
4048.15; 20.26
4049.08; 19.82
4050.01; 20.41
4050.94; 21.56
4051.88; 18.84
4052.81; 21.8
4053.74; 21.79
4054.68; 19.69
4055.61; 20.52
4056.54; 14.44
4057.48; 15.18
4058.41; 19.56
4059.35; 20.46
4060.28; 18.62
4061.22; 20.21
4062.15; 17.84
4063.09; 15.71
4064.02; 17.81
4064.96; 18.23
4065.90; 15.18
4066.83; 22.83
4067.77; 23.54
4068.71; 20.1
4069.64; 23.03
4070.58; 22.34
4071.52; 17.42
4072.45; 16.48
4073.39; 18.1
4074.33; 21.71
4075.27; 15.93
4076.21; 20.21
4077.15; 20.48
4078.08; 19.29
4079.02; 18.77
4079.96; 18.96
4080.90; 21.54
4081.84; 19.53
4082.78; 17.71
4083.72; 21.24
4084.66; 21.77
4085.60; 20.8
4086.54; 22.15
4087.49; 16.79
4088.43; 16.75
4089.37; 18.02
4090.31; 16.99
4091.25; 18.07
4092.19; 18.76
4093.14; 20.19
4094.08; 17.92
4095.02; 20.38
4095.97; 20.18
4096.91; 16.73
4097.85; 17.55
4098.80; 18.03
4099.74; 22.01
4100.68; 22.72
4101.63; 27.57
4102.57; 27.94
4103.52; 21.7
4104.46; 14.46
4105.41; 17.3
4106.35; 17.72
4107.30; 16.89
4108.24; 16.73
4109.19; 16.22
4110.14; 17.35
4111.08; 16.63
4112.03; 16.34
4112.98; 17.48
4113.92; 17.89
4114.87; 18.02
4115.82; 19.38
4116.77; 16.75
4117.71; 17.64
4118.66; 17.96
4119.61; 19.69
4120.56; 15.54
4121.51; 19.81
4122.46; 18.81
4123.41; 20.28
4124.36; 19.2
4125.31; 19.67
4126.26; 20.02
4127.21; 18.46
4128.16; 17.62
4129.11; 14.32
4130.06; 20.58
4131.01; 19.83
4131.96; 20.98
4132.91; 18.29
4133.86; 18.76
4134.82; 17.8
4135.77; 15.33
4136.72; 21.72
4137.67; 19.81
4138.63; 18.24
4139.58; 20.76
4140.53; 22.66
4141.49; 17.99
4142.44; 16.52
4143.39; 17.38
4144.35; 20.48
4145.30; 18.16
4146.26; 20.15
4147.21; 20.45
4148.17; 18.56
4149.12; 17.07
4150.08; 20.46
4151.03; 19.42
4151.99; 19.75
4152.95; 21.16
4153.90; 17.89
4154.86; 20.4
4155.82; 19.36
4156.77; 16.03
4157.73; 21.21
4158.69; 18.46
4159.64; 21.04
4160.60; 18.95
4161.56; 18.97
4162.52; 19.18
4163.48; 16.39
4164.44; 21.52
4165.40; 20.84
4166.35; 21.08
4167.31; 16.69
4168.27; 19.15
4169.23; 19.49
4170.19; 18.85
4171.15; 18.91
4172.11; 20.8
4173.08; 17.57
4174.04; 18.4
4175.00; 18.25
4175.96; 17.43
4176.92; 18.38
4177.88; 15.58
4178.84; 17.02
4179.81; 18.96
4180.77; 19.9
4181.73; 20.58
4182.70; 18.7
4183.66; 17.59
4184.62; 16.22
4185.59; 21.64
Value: 1.7 angstroms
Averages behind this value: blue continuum 19.2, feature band 18.1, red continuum 19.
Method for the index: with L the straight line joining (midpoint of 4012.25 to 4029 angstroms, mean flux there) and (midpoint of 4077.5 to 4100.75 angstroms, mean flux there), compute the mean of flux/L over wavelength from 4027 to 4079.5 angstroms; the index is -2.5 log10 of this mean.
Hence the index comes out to 0.02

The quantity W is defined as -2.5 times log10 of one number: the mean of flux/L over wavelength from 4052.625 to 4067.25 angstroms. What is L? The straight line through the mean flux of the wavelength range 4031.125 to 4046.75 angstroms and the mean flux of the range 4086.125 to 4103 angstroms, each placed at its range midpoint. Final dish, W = 0.041 mag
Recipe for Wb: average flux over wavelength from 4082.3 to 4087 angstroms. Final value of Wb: 20.7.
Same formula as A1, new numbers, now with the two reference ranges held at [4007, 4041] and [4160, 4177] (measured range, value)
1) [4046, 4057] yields -0.3 angstroms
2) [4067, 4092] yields -0.5 angstroms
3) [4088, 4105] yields -0.6 angstroms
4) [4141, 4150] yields 0.2 angstroms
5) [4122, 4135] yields 0.1 angstroms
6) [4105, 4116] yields 1.0 angstroms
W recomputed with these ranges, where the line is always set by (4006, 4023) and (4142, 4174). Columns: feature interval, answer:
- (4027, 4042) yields 0.01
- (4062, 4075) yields -0.01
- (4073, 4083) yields -0.01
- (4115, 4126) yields 0.03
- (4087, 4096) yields 0.05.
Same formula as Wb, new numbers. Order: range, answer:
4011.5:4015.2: 18.7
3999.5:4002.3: 21.7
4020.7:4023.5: 19.5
